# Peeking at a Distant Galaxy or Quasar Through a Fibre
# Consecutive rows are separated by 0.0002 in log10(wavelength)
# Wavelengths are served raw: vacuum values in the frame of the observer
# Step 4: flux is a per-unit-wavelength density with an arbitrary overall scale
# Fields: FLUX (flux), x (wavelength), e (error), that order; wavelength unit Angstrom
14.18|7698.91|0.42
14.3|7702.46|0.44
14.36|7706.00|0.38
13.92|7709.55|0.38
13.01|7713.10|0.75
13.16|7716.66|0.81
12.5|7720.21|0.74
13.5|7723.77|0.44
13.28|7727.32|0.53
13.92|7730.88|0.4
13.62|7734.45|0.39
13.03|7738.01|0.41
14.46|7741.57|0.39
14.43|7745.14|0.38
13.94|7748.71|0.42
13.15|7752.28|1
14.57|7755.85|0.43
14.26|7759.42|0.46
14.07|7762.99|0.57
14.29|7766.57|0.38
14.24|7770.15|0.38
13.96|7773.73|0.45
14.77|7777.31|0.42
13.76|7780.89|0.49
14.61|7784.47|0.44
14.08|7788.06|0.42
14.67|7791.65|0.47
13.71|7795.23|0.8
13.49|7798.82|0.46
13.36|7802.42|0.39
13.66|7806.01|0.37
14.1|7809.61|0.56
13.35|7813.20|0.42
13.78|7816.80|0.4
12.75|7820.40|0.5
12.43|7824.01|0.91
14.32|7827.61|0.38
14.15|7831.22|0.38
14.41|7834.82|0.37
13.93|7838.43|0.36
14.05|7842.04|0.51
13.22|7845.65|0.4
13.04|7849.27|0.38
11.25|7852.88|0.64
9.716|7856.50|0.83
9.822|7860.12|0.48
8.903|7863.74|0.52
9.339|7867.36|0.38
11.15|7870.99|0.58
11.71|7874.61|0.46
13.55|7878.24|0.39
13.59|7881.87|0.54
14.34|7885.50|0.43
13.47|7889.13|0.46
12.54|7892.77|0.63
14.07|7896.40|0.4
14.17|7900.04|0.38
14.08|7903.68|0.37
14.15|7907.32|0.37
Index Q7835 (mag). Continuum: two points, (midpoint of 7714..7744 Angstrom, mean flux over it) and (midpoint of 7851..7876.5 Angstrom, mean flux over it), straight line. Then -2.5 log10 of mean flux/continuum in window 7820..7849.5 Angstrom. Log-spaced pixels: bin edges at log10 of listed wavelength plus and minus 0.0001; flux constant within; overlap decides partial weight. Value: -0.24 mag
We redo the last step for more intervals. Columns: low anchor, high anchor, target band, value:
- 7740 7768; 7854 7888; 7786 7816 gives -0.06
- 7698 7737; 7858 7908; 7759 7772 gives -0.08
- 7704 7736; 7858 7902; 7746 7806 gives -0.08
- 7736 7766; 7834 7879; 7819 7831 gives -0.07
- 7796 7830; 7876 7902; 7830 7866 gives 0.12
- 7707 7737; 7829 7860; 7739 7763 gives -0.07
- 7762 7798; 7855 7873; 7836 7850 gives -0.24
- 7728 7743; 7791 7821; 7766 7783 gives -0.04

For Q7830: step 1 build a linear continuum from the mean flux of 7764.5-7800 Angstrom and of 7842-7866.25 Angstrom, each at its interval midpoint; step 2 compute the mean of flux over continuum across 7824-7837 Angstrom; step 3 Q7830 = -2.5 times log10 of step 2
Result -0.16 mag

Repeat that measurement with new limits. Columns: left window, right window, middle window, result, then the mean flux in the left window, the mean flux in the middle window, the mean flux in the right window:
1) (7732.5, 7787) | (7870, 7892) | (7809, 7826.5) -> 0.02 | 14.1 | 13.3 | 13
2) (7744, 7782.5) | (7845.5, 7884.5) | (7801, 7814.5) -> -0.06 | 14.1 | 13.6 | 11.4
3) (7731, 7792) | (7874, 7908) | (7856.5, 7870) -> 0.40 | 14.1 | 9.51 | 13.6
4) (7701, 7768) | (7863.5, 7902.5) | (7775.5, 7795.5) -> -0.07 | 13.8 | 14.3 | 12.6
